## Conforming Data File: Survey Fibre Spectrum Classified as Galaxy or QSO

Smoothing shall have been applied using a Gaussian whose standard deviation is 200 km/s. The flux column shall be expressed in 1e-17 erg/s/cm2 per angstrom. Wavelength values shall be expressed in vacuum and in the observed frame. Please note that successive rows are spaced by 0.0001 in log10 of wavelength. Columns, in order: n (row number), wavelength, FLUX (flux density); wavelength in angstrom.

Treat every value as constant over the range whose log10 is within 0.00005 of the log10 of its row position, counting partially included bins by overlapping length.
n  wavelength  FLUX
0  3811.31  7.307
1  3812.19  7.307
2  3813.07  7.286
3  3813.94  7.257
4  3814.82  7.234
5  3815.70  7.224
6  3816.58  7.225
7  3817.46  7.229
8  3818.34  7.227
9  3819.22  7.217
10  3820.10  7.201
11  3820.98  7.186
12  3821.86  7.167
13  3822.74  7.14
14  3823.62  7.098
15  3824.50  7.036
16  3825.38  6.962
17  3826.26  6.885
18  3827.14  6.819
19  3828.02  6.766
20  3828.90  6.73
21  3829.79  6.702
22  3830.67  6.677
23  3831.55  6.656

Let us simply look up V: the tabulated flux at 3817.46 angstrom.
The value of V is 7.229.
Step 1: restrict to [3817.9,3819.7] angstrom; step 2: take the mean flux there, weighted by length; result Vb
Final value 7.22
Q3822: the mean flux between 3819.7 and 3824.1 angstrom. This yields 7.16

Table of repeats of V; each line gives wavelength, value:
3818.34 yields 7.227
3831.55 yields 6.656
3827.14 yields 6.819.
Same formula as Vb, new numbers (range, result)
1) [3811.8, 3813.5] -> 7.29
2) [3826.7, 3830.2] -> 6.75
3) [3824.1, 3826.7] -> 6.97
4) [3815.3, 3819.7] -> 7.22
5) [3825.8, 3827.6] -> 6.87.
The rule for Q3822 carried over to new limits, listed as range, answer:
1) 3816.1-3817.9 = 7.22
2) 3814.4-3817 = 7.22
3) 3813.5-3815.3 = 7.26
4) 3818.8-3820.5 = 7.21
